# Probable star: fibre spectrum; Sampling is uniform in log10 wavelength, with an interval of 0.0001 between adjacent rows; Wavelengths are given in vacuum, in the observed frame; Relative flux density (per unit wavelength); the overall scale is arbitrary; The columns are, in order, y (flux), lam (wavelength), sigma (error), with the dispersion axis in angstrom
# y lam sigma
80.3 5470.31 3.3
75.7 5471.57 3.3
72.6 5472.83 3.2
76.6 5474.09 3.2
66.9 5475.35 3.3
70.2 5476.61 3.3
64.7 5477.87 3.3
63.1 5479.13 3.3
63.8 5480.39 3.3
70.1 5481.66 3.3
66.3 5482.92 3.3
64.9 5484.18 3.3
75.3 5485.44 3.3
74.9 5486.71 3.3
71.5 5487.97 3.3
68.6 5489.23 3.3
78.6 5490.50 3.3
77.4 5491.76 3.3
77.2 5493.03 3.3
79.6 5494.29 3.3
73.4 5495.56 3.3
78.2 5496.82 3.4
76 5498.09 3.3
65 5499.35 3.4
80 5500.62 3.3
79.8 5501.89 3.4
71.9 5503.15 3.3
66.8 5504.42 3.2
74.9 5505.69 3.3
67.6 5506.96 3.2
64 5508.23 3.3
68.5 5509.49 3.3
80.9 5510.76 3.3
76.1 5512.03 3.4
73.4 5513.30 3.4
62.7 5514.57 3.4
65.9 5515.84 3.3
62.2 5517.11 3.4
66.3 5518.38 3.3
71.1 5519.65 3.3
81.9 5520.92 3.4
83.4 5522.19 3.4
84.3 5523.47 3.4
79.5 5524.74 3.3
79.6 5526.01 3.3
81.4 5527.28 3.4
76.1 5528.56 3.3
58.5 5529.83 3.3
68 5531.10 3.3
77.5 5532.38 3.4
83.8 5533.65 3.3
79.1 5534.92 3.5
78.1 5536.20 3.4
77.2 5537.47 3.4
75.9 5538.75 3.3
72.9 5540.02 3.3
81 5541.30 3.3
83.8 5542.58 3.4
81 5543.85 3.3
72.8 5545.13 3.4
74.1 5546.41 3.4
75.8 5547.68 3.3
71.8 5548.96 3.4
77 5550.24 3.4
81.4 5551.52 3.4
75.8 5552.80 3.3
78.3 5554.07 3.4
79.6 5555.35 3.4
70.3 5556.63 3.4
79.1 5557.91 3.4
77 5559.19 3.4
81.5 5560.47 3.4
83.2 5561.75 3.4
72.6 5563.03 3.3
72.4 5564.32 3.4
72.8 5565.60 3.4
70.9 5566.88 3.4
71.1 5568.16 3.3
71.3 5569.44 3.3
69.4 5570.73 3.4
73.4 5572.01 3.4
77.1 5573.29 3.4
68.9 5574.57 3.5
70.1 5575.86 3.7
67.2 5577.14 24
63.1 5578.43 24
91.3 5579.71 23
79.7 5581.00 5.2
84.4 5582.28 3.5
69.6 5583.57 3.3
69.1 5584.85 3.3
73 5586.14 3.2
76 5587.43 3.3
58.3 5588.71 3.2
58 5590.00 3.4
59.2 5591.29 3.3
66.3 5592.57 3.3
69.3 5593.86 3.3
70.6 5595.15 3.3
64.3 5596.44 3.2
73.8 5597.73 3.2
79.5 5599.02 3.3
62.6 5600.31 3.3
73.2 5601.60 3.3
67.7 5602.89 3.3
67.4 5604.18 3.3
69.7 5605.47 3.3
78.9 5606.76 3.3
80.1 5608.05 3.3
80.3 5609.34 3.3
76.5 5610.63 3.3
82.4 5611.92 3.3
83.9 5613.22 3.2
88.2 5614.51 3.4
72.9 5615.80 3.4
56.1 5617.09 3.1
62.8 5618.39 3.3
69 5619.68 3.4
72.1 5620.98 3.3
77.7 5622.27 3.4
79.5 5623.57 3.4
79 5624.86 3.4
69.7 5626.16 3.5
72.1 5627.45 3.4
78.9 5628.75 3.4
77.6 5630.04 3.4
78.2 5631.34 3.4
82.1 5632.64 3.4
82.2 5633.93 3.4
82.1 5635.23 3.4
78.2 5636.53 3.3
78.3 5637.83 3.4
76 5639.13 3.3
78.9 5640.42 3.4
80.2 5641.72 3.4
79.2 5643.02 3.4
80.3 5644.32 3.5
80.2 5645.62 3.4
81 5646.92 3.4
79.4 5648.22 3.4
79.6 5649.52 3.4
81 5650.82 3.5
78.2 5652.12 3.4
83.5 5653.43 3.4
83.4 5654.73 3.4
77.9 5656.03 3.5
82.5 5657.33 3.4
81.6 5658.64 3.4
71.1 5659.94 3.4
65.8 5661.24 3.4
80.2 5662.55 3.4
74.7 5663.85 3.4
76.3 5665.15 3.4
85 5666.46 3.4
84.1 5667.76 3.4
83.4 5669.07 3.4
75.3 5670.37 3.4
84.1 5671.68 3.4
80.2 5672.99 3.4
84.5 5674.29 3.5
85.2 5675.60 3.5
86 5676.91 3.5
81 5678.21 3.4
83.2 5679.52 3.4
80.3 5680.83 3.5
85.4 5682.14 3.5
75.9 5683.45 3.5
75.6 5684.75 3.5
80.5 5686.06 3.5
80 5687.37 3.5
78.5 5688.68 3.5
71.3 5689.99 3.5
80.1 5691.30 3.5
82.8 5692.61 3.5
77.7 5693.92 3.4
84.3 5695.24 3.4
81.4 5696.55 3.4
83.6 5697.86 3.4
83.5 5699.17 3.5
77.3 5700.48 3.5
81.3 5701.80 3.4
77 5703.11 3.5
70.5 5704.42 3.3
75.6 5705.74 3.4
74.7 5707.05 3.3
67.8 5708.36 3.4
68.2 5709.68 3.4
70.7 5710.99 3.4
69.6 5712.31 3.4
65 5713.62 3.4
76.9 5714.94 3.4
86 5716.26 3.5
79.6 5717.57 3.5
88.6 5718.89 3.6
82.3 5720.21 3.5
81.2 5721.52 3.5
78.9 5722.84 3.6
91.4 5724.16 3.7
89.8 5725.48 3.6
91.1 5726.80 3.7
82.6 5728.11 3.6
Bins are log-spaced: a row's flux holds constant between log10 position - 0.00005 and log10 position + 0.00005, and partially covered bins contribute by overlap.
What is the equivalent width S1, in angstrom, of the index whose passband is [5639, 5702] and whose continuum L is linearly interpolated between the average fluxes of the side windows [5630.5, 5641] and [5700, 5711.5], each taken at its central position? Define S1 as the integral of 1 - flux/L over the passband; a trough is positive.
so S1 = -2.9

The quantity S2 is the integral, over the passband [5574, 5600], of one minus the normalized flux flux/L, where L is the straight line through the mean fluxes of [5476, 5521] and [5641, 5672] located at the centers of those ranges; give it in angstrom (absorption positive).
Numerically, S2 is 1.8 angstrom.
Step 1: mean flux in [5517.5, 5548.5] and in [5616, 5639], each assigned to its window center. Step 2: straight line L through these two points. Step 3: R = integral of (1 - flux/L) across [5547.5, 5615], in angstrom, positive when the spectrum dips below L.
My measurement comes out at 1.95 angstrom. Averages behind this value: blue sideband 76.7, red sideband 75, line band 73.6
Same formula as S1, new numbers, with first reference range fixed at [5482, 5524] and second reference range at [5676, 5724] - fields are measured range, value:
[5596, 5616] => 0.2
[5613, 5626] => 0.4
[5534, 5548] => -0.7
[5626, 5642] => -0.3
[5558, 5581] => 0.3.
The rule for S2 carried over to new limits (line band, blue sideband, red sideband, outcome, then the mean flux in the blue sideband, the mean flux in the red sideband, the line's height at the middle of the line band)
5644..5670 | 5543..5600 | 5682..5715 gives -1.4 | 73.2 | 76.6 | 75.5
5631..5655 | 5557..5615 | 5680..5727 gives -1.3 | 73.1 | 78.9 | 75.9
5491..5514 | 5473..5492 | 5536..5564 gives -0.5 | 70.1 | 77.2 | 72.2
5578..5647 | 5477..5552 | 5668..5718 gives 1.8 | 73.8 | 78.6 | 76.4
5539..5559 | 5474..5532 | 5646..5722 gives -0.8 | 72.3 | 79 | 74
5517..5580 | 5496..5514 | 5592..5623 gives -2.2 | 73.1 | 72.7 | 72.9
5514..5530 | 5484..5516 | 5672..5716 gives 0.0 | 73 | 78.2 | 73.6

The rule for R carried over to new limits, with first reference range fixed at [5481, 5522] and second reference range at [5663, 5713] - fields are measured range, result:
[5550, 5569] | -0.45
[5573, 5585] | 0.14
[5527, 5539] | -0.32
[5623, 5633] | -0.03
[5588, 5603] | 1.73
